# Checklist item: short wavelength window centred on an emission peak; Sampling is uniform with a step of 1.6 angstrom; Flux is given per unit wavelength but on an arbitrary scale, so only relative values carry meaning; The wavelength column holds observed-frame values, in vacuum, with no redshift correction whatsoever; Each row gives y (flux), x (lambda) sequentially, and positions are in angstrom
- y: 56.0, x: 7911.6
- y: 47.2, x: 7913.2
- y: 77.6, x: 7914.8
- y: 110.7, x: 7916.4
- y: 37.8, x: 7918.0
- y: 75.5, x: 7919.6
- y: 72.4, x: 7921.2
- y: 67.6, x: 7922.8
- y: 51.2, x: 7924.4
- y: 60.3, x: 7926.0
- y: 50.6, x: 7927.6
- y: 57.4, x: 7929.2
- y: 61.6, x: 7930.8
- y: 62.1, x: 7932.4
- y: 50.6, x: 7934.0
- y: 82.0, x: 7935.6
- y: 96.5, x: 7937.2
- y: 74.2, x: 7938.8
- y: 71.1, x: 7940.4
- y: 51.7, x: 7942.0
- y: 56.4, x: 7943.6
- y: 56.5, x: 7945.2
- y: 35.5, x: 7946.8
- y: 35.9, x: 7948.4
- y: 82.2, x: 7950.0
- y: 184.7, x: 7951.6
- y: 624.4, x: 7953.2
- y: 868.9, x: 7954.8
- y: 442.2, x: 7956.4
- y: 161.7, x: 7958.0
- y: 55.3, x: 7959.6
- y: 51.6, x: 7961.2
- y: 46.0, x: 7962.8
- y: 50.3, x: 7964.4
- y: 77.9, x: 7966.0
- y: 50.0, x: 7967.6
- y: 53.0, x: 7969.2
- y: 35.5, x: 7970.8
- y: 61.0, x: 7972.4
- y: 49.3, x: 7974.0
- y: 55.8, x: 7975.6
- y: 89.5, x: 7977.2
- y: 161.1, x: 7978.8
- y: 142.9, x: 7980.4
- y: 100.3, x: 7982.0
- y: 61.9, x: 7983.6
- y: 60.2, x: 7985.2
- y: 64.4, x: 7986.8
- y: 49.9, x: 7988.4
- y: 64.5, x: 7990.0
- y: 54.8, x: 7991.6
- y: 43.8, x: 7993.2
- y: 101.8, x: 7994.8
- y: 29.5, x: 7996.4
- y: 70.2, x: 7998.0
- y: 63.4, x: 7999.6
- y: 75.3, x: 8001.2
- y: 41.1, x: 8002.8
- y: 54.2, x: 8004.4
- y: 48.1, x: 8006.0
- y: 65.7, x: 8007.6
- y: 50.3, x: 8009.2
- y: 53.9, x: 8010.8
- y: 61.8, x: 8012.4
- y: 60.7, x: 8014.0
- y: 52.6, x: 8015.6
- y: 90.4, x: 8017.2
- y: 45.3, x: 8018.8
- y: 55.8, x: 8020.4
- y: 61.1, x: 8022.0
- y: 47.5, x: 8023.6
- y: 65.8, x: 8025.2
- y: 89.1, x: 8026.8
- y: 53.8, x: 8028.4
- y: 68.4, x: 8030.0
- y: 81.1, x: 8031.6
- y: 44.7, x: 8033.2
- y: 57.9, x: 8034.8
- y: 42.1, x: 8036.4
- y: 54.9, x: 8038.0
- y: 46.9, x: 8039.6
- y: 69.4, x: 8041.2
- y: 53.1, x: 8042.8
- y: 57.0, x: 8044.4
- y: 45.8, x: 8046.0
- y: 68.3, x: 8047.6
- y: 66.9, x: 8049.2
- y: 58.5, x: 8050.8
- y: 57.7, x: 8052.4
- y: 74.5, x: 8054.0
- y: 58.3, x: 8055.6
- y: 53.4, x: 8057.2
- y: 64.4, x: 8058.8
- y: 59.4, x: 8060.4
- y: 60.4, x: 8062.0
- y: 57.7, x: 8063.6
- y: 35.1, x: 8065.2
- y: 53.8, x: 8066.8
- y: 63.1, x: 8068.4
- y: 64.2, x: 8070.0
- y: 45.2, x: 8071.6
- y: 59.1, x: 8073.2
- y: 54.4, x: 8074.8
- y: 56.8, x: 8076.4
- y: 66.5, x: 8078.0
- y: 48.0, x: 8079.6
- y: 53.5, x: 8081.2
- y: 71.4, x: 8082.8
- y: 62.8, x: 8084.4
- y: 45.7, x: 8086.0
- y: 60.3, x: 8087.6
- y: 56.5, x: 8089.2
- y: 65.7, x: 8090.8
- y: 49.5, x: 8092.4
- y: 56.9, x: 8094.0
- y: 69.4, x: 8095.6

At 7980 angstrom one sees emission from [N II] 6583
